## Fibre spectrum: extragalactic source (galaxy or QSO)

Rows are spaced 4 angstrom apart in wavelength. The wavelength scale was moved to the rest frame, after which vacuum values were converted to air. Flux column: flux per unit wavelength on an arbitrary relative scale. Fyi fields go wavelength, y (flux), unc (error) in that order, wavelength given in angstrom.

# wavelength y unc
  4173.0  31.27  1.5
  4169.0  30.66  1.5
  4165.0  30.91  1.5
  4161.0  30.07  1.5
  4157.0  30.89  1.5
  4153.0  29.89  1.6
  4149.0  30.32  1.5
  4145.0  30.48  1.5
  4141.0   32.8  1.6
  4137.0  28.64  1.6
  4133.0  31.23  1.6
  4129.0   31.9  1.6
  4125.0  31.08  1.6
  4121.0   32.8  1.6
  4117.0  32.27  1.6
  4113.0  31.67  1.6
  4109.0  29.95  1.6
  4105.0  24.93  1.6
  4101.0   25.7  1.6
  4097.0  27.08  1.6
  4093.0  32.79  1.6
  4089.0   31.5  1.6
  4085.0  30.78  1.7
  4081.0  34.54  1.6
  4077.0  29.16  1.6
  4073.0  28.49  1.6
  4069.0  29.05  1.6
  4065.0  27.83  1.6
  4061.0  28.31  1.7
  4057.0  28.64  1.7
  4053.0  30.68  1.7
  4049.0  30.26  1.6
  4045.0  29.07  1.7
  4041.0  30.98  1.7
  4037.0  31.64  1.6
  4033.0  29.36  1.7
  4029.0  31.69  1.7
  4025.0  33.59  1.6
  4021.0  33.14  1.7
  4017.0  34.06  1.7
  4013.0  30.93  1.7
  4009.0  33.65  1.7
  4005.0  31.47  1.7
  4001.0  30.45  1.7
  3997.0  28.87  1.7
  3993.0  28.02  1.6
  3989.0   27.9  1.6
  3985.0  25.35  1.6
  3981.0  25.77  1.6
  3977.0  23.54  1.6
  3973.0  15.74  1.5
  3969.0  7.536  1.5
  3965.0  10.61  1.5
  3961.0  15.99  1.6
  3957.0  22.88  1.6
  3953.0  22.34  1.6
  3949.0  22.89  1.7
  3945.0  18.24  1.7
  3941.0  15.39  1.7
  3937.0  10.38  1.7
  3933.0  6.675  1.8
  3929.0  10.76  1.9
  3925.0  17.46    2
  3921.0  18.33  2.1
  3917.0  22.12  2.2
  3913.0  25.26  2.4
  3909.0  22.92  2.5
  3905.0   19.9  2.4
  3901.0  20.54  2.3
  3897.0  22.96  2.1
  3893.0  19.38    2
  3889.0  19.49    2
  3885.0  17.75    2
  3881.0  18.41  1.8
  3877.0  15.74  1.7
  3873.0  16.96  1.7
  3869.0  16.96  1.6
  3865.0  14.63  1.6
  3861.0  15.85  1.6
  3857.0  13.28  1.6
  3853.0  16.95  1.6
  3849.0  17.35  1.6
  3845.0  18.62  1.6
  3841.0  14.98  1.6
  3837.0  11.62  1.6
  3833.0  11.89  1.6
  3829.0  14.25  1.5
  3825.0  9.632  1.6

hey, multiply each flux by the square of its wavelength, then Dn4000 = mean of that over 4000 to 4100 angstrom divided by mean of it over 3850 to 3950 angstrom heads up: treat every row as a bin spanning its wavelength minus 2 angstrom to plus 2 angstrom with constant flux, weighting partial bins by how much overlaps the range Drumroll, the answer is 1.9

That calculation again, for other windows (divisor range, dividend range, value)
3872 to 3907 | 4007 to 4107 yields 1.73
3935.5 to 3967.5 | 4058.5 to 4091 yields 1.84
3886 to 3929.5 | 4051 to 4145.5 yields 1.64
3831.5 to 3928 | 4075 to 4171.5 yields 1.93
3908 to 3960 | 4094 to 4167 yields 1.85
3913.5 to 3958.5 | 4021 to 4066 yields 1.86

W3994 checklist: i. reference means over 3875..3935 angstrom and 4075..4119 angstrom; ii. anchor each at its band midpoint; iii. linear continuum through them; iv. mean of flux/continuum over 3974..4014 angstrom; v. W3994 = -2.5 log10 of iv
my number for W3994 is -0.18 mag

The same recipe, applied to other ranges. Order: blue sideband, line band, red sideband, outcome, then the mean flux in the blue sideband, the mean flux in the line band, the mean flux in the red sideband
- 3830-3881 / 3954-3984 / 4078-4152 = 0.23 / 15.5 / 17.9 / 30.6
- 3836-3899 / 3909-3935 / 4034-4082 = 0.19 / 17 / 17.2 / 29.8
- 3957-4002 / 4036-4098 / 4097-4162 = -0.13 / 21.7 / 30.1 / 30.2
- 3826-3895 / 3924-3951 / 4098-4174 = 0.36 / 16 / 14.4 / 30.3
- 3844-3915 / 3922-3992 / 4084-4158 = 0.25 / 18.5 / 17.8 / 30.3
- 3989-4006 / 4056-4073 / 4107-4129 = 0.08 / 29.4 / 28.5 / 31.6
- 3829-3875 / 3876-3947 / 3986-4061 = 0.14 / 15.3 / 17.9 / 30.7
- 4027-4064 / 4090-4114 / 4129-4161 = 0.06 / 30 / 28.7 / 30.7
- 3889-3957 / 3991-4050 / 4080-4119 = -0.24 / 18.6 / 31.2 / 30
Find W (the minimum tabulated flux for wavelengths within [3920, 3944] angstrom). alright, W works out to 6.675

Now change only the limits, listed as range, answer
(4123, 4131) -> 31.08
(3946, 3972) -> 7.536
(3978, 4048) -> 25.35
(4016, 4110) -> 24.93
